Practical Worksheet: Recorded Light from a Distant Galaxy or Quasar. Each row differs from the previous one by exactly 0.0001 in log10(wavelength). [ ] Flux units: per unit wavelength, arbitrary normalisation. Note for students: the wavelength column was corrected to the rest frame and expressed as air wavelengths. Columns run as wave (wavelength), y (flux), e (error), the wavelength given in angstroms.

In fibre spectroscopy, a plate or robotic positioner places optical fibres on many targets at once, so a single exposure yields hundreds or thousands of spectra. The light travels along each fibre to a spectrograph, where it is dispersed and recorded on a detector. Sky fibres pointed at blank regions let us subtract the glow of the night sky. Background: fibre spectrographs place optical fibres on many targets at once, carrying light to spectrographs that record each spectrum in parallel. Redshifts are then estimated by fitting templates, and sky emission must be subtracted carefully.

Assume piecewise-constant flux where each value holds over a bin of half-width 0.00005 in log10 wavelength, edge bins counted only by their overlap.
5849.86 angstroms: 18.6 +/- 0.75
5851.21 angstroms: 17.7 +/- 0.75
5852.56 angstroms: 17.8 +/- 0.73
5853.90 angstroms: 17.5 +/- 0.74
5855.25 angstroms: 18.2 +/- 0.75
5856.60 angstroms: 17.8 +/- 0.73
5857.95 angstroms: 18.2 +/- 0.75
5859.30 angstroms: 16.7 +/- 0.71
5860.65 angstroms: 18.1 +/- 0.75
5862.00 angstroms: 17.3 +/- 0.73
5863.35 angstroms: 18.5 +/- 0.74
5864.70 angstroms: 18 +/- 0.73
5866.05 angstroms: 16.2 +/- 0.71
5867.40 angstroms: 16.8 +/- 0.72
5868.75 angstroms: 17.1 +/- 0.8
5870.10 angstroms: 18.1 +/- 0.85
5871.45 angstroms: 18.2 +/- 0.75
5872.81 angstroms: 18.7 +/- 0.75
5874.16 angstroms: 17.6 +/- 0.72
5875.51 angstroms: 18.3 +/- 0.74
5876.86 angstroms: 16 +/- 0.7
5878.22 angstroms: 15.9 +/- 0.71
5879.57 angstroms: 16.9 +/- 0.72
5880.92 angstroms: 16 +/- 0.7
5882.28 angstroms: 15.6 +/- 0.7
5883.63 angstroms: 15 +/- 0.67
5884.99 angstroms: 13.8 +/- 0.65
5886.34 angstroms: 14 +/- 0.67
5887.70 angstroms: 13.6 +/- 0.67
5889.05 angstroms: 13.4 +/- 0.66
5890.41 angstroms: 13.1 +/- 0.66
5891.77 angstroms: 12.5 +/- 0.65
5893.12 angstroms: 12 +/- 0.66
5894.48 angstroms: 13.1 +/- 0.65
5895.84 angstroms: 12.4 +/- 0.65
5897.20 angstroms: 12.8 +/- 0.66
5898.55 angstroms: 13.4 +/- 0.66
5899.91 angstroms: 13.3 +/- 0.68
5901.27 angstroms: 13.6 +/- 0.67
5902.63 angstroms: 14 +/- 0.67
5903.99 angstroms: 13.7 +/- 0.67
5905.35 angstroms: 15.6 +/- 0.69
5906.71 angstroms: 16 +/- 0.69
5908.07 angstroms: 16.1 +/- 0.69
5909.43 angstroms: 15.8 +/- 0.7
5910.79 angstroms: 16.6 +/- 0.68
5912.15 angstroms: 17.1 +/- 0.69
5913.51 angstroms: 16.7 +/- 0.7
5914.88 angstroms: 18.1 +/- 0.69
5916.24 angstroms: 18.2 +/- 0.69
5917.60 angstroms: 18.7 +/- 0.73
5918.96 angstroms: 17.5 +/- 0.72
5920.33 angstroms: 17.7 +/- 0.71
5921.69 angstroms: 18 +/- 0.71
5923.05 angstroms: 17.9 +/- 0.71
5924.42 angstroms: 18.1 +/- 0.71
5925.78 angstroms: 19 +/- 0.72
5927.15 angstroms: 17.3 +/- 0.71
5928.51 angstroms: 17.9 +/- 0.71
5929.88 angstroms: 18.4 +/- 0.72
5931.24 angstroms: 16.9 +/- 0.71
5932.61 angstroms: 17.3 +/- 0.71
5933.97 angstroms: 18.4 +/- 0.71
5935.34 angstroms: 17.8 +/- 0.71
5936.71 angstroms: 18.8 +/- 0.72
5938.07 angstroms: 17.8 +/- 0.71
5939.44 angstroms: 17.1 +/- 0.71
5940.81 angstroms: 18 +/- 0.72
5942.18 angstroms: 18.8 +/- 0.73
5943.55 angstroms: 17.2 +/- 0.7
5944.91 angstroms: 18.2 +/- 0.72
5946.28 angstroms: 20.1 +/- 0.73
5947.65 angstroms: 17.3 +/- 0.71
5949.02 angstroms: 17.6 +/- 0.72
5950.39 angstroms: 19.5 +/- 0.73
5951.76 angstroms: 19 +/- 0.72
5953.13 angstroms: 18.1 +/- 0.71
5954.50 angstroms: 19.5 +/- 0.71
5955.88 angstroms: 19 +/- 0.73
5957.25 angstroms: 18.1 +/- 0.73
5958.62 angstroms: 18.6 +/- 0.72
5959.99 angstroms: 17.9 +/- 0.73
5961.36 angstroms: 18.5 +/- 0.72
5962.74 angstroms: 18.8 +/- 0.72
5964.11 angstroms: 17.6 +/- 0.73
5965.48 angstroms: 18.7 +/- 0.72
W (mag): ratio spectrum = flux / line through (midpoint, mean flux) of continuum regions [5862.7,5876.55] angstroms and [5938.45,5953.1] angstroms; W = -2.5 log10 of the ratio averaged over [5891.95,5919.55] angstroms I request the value 0.184 mag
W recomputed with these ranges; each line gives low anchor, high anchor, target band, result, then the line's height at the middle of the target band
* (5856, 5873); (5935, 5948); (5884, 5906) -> 0.31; 17.8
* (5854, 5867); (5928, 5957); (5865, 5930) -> 0.13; 17.9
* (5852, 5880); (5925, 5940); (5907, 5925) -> 0.03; 17.8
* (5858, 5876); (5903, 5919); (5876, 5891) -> 0.16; 17.3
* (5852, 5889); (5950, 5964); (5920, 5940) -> 0.01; 18.1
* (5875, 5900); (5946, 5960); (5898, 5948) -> -0.03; 16.6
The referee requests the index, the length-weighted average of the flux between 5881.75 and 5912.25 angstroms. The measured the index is 14.1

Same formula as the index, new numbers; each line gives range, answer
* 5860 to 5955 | 16.6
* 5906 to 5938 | 17.6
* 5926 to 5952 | 18.1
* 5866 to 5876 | 17.7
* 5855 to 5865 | 17.8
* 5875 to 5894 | 14.7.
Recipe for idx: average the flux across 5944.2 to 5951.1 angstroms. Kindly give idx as 18.6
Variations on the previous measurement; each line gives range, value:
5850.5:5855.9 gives 17.8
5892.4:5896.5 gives 12.5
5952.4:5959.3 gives 18.7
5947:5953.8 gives 18.3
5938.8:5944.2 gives 17.8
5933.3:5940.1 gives 18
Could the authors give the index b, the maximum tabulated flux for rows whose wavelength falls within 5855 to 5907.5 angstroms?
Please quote 18.7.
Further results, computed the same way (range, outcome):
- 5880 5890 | 16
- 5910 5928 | 19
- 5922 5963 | 20.1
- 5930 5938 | 18.8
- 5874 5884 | 18.3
